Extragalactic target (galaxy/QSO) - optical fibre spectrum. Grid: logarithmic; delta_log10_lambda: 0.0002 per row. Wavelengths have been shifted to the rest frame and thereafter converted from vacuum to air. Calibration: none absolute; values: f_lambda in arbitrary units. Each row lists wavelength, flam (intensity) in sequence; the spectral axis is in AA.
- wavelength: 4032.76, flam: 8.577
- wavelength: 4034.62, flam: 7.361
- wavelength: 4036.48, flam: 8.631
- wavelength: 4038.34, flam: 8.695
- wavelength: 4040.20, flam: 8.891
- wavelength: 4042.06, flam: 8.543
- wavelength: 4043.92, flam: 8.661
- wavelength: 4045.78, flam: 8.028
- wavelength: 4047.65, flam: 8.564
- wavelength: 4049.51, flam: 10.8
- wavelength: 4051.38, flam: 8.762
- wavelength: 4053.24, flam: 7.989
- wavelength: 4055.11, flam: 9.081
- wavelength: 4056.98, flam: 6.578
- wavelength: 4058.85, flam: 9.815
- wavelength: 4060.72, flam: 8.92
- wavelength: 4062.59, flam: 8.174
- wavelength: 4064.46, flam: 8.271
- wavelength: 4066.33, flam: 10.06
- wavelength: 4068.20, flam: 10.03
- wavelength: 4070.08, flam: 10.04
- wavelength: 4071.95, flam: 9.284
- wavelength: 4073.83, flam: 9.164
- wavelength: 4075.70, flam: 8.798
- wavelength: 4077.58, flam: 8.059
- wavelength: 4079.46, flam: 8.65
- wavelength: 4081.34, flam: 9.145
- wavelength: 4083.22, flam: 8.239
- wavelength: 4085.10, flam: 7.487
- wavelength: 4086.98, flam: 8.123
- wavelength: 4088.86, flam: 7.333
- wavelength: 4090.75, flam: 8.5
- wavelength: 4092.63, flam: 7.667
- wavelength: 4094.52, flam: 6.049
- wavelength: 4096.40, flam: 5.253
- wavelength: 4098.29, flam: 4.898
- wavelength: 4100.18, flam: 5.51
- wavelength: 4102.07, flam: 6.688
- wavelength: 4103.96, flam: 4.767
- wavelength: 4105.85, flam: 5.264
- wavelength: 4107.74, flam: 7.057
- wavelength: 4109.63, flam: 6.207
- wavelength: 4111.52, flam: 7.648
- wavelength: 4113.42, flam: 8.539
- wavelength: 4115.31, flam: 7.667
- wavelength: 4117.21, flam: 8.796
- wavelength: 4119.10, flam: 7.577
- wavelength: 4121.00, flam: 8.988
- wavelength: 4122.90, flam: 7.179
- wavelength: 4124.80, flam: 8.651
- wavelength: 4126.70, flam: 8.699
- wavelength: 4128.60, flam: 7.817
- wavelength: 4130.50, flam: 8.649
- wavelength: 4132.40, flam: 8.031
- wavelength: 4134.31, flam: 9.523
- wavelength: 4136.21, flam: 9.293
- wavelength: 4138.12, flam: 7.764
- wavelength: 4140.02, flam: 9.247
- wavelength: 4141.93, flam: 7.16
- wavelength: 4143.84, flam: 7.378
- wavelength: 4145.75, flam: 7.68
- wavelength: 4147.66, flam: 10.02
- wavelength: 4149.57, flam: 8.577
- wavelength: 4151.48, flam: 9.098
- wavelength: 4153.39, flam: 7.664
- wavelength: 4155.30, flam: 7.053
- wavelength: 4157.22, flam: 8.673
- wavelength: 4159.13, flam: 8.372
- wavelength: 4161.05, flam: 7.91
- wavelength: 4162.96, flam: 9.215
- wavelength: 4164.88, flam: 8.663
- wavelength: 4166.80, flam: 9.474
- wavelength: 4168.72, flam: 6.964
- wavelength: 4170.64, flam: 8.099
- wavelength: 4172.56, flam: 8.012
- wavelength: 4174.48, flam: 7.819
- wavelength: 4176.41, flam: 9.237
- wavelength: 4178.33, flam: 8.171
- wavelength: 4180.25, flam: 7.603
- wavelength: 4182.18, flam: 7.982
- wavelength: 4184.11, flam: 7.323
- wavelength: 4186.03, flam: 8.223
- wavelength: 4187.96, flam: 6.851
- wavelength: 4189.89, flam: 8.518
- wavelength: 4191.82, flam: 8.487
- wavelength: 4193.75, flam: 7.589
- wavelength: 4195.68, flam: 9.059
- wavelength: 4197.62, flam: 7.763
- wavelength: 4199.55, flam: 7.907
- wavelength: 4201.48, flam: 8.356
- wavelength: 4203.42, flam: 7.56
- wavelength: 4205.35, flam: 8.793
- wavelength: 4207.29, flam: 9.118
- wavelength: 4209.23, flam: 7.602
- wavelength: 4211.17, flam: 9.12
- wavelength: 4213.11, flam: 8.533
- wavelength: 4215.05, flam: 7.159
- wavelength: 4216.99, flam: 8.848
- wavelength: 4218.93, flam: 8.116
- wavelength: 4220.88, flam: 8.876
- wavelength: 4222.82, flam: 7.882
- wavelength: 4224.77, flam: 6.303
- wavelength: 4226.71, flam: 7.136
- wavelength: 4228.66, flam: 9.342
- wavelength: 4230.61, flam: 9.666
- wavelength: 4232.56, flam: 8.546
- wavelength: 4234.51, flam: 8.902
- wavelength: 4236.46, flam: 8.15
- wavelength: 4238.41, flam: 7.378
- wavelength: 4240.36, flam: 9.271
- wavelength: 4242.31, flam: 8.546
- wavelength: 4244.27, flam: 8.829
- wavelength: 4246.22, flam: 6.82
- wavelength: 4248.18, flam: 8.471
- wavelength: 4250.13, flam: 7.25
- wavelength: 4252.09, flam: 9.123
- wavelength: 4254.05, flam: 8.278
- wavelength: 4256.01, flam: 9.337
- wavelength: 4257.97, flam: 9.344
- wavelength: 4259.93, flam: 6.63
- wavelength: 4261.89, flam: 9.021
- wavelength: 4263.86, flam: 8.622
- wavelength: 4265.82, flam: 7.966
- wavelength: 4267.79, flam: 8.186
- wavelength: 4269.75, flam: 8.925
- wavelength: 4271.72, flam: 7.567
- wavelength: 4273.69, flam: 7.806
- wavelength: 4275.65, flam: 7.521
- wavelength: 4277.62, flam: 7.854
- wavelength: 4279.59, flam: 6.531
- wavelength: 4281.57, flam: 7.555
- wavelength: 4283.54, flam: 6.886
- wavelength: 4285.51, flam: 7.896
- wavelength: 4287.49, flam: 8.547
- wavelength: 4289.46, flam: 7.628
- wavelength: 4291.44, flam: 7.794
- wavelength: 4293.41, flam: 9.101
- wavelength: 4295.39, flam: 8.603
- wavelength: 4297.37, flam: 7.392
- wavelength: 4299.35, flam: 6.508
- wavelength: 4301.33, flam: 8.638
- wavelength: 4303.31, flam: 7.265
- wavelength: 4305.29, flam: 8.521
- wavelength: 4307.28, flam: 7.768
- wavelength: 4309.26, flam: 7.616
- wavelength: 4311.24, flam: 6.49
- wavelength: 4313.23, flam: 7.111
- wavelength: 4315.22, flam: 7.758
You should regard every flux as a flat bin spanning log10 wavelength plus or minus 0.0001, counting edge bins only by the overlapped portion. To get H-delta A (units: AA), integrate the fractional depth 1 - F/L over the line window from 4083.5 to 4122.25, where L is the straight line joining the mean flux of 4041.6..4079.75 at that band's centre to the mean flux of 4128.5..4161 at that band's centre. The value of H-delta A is 7.1 AA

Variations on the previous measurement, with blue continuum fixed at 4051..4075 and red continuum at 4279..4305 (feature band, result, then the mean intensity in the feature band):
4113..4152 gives 0.9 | 8.39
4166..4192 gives 1.0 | 8.03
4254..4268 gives -0.9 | 8.44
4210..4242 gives -0.9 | 8.33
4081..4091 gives 0.9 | 8.05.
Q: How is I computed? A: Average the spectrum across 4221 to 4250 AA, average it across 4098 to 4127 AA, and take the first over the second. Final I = 1.15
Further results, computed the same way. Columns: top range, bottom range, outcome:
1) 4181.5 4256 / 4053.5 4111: 1.06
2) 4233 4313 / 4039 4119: 1.00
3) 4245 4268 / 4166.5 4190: 1.04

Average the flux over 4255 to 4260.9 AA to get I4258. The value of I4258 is 8.44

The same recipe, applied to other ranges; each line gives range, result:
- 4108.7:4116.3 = 7.52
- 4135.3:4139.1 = 8.53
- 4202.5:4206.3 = 8.19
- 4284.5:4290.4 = 8.02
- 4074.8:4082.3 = 8.66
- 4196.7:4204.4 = 7.91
